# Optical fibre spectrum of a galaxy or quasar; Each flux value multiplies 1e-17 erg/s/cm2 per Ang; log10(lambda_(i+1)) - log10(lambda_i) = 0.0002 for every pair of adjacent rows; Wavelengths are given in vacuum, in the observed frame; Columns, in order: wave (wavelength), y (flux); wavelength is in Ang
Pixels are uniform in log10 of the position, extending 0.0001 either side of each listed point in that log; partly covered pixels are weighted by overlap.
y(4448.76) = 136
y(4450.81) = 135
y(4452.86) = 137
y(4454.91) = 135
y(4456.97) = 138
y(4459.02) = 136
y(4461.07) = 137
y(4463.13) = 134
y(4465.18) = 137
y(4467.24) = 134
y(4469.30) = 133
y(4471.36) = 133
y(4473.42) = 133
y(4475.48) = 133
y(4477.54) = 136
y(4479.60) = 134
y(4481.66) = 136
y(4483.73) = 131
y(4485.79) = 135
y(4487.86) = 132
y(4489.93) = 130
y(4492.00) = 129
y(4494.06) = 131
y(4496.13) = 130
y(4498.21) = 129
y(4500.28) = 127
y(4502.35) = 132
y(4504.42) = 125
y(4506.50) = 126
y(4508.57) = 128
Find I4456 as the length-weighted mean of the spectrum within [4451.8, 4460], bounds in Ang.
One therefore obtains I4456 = 136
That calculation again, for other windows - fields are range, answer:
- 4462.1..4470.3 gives 134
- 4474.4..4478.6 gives 135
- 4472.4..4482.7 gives 134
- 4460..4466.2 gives 136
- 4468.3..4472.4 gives 133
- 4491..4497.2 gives 130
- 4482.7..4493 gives 131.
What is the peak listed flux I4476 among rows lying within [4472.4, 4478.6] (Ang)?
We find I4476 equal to 136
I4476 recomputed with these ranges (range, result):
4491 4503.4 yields 132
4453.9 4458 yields 138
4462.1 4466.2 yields 137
